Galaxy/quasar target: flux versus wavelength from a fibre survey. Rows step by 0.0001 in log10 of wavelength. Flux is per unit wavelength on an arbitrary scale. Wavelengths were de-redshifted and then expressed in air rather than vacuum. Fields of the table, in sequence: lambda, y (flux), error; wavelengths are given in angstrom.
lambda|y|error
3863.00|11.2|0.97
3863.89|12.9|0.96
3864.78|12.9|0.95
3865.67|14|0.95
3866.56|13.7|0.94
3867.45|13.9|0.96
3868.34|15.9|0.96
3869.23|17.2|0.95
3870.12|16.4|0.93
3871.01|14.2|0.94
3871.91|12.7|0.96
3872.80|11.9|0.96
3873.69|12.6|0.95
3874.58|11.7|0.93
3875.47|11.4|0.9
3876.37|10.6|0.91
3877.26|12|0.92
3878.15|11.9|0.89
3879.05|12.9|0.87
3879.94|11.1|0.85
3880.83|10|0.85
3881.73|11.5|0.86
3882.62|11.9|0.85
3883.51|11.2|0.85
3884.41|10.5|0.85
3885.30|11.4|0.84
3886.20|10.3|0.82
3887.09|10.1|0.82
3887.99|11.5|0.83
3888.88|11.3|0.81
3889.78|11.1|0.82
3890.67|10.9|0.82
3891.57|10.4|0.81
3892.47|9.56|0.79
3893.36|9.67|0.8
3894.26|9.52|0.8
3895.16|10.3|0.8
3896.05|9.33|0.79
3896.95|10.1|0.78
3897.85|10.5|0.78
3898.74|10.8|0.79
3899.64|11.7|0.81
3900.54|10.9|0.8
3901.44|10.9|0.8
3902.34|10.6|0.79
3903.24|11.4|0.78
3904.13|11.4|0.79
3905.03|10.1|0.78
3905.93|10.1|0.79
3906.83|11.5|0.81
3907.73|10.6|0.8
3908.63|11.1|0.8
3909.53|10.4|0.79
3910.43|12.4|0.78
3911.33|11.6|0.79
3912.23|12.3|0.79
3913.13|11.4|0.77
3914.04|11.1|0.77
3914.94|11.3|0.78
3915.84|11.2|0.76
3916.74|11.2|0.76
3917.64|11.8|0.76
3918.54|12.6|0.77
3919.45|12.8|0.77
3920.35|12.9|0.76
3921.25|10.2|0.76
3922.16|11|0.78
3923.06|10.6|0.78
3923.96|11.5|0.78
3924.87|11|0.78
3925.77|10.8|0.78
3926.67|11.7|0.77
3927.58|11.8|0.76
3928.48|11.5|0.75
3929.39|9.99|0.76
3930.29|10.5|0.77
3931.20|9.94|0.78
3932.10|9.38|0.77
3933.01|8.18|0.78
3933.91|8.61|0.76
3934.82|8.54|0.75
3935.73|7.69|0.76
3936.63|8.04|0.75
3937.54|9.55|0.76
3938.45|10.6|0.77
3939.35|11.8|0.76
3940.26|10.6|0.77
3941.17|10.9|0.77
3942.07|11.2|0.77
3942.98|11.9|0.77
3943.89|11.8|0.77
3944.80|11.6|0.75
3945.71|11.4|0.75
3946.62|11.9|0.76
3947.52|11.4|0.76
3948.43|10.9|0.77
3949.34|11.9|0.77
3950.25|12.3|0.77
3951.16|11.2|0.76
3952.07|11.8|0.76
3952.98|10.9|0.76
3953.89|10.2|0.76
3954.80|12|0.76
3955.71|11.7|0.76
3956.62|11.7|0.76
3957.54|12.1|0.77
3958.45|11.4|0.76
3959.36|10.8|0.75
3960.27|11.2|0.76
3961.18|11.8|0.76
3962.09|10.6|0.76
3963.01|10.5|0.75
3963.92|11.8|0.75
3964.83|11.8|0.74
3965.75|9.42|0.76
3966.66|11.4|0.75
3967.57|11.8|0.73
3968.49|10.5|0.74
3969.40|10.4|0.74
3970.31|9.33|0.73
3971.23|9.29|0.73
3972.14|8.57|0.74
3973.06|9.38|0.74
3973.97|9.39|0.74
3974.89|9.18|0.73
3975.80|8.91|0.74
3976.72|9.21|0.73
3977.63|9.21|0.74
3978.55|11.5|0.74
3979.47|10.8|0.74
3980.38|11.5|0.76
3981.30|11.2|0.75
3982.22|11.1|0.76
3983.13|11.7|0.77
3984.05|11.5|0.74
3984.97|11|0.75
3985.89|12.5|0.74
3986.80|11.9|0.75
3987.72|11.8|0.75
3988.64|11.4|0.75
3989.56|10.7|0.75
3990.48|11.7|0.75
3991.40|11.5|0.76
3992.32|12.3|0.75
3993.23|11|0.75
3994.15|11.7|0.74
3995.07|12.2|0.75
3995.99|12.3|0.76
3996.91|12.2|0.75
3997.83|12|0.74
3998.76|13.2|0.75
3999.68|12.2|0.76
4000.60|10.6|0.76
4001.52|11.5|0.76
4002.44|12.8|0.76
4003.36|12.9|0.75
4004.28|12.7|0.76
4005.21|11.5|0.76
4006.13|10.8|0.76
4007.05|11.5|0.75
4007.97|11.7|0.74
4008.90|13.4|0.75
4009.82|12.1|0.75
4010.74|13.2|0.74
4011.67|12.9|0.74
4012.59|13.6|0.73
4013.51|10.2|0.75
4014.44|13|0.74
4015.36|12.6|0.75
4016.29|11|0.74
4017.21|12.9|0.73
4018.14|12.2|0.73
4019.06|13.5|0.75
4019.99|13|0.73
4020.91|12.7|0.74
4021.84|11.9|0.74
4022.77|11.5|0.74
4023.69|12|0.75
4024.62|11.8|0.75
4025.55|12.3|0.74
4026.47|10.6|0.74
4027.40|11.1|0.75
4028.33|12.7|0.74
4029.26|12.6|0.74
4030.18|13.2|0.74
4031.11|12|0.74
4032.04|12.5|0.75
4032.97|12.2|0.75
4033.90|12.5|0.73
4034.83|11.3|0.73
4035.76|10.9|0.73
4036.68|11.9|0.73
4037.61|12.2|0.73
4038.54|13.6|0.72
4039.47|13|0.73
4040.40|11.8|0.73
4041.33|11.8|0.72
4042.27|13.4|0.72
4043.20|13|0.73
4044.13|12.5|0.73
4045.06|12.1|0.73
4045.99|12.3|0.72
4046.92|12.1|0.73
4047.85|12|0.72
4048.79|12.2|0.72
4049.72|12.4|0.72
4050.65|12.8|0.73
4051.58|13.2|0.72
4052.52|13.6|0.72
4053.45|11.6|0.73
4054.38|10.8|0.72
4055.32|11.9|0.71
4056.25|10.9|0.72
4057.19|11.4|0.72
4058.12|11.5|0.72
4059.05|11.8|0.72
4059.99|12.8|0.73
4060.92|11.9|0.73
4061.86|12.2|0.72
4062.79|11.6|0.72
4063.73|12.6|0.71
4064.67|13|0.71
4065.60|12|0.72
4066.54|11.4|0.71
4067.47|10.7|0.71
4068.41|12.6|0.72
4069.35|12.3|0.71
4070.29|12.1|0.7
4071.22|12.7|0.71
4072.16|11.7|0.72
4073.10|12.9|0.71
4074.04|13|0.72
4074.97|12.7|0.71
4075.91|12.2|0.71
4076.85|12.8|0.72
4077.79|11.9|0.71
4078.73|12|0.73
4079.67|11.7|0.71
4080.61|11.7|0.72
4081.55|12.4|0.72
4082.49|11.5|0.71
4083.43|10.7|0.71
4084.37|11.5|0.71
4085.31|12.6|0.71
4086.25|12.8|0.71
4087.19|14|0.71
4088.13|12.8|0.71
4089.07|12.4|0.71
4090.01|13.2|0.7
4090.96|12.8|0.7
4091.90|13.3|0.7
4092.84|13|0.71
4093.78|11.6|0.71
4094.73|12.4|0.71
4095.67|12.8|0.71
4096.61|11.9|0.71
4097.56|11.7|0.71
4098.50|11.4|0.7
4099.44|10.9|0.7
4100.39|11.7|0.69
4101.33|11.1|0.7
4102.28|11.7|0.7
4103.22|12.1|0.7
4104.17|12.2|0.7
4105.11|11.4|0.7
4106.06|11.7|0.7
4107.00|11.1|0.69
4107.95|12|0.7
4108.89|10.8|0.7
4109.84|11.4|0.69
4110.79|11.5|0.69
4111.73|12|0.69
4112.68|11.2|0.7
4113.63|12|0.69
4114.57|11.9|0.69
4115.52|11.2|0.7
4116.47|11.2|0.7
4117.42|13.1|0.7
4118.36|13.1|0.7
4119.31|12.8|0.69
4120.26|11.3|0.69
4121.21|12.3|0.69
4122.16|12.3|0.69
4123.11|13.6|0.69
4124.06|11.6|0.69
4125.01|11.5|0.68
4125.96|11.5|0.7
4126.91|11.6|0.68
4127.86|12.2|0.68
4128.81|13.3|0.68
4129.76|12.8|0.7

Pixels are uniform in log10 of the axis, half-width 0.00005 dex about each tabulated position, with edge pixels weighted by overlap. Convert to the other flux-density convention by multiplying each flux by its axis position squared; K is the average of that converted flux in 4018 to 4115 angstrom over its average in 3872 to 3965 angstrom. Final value 1.19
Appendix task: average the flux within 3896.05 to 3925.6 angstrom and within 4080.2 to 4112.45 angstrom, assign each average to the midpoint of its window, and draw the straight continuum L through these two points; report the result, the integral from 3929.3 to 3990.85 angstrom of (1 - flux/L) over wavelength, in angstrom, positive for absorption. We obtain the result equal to 3.7 angstrom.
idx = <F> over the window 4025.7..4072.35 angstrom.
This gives 12.1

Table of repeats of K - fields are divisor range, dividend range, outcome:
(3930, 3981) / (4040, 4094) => 1.22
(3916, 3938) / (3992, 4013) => 1.21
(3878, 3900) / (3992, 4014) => 1.19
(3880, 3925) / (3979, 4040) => 1.15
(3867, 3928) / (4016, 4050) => 1.14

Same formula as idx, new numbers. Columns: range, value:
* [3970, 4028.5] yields 11.6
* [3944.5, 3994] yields 11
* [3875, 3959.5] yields 11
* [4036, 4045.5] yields 12.5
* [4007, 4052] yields 12.3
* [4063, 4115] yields 12.1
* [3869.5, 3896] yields 11.4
